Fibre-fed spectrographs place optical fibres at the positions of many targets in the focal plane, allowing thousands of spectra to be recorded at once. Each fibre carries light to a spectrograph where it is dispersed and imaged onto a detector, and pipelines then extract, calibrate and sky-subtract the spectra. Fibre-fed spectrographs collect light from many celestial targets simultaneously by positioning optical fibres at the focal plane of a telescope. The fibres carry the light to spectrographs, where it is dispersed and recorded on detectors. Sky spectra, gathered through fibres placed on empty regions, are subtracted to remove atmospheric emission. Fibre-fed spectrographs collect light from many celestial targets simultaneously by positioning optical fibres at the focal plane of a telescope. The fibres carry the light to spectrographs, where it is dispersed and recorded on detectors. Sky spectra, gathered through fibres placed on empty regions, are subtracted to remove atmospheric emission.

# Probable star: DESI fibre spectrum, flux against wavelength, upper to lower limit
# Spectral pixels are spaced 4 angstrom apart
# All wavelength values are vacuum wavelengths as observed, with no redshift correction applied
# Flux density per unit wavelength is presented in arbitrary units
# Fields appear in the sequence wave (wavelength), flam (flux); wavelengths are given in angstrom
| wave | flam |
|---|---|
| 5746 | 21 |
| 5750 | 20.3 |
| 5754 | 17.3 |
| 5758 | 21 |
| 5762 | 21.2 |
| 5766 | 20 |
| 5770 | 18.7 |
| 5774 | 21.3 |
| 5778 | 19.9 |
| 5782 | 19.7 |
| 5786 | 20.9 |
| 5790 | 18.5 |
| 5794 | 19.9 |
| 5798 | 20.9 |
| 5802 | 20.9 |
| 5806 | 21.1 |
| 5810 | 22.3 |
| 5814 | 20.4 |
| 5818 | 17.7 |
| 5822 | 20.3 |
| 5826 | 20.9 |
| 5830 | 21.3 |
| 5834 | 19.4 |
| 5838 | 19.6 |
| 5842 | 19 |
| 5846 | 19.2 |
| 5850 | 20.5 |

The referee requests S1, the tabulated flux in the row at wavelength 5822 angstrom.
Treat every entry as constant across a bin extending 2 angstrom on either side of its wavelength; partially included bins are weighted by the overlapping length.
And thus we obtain 20.3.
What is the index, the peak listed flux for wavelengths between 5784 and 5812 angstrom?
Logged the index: 22.3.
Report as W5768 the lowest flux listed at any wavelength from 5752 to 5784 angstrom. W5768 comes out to 17.3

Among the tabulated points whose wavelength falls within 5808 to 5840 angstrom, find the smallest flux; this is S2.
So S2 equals 17.7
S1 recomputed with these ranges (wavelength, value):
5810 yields 22.3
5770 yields 18.7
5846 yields 19.2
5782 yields 19.7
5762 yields 21.2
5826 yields 20.9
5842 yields 19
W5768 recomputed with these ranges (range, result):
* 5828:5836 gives 19.4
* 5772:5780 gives 19.9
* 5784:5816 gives 18.5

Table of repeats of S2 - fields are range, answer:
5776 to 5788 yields 19.7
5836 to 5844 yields 19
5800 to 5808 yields 20.9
